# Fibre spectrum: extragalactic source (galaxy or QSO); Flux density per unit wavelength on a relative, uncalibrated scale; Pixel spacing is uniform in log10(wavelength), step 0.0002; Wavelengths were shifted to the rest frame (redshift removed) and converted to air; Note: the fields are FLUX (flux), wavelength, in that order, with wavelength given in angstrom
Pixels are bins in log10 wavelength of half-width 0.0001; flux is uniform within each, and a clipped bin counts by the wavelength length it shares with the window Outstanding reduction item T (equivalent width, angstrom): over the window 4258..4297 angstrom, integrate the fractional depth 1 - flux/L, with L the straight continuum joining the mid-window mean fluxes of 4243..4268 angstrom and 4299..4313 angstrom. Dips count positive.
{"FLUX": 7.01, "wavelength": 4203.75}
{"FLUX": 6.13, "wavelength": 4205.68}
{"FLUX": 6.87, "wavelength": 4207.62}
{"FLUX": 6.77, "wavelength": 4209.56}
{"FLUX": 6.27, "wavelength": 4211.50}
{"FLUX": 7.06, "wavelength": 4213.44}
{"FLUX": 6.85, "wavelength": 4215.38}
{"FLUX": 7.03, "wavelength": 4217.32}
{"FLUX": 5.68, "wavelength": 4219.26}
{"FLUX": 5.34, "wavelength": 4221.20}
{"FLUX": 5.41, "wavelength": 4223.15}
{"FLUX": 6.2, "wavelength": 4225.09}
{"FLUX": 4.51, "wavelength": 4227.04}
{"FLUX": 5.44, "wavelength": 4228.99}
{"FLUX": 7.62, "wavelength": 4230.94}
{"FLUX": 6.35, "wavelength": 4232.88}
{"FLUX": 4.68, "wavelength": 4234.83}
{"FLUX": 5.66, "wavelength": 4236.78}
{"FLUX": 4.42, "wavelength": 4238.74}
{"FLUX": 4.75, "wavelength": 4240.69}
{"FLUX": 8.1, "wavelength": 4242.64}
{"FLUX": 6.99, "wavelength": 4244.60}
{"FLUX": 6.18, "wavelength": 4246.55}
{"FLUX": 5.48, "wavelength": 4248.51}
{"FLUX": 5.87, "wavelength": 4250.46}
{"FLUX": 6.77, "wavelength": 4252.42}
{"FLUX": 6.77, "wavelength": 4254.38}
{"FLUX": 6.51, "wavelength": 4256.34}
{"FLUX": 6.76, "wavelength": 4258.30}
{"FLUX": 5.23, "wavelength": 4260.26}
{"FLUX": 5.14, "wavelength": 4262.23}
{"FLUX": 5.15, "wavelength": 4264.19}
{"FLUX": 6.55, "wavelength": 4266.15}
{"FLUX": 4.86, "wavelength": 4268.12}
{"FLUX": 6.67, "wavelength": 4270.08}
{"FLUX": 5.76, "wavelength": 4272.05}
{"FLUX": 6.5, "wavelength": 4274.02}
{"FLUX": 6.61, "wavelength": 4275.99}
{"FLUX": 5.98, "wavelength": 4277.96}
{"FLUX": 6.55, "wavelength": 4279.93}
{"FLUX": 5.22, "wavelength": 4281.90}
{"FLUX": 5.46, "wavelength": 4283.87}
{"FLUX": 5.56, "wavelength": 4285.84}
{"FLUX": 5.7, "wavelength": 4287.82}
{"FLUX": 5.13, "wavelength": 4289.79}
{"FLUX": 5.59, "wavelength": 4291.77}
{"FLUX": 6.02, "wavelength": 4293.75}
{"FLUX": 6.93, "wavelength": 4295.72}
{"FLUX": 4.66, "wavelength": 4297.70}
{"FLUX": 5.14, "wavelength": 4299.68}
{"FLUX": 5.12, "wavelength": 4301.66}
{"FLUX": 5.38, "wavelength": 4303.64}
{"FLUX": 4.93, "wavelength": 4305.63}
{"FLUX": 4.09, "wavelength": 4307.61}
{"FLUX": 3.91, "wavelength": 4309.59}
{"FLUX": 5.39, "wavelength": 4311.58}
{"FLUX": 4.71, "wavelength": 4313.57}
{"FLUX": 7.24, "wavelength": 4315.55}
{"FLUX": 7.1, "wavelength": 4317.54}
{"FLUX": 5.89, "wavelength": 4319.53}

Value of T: -2.1 angstrom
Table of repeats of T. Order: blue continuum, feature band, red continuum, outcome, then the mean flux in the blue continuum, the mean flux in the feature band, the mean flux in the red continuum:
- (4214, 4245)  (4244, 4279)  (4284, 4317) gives -2.5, 5.93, 6.09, 5.37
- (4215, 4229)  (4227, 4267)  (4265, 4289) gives -0.8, 5.79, 5.98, 5.94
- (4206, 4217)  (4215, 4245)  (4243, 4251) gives 2.8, 6.74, 5.9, 6.3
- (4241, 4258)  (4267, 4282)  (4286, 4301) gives -0.2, 6.52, 6.07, 5.58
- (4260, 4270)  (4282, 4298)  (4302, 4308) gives -1.6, 5.51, 5.65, 4.9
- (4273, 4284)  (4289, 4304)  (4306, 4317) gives 0.2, 6.1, 5.51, 5.15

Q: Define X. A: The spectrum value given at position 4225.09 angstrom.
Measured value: 6.2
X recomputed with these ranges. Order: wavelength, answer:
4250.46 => 5.87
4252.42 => 6.77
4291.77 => 5.59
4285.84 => 5.56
